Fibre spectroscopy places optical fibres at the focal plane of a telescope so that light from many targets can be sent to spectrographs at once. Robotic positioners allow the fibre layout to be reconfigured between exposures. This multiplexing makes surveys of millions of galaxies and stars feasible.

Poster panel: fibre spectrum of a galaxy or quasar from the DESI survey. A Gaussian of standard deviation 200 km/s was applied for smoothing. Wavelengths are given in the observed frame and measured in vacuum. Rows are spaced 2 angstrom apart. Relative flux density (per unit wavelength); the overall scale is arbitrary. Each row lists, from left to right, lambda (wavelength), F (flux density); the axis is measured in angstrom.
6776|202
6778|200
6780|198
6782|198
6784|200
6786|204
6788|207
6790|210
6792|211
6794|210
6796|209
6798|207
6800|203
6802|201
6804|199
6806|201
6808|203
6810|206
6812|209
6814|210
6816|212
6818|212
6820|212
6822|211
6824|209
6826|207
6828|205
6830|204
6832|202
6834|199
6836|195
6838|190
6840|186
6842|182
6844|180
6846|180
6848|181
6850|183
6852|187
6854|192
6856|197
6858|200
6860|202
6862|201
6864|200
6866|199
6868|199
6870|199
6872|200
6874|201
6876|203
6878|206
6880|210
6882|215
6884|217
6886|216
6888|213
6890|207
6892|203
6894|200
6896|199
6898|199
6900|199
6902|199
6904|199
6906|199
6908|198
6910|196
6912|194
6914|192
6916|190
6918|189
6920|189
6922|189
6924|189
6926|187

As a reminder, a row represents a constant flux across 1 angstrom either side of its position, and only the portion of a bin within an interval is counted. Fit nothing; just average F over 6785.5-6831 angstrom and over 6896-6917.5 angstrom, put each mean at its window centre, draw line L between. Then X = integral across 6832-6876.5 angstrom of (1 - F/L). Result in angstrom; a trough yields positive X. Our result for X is 1.9 angstrom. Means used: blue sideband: 207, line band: 194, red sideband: 196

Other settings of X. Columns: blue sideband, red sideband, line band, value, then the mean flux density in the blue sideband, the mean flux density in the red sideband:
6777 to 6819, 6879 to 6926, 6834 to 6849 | 1.3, 205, 200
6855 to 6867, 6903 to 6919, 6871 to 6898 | -1.3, 200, 195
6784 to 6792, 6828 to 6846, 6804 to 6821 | -0.7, 207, 192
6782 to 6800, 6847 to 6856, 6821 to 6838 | -0.8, 206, 187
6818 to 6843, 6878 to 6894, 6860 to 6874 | 0.5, 201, 210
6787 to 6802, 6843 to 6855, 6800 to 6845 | -1.4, 208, 184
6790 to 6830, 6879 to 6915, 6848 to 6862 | 0.8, 207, 203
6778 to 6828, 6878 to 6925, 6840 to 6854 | 1.4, 206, 200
